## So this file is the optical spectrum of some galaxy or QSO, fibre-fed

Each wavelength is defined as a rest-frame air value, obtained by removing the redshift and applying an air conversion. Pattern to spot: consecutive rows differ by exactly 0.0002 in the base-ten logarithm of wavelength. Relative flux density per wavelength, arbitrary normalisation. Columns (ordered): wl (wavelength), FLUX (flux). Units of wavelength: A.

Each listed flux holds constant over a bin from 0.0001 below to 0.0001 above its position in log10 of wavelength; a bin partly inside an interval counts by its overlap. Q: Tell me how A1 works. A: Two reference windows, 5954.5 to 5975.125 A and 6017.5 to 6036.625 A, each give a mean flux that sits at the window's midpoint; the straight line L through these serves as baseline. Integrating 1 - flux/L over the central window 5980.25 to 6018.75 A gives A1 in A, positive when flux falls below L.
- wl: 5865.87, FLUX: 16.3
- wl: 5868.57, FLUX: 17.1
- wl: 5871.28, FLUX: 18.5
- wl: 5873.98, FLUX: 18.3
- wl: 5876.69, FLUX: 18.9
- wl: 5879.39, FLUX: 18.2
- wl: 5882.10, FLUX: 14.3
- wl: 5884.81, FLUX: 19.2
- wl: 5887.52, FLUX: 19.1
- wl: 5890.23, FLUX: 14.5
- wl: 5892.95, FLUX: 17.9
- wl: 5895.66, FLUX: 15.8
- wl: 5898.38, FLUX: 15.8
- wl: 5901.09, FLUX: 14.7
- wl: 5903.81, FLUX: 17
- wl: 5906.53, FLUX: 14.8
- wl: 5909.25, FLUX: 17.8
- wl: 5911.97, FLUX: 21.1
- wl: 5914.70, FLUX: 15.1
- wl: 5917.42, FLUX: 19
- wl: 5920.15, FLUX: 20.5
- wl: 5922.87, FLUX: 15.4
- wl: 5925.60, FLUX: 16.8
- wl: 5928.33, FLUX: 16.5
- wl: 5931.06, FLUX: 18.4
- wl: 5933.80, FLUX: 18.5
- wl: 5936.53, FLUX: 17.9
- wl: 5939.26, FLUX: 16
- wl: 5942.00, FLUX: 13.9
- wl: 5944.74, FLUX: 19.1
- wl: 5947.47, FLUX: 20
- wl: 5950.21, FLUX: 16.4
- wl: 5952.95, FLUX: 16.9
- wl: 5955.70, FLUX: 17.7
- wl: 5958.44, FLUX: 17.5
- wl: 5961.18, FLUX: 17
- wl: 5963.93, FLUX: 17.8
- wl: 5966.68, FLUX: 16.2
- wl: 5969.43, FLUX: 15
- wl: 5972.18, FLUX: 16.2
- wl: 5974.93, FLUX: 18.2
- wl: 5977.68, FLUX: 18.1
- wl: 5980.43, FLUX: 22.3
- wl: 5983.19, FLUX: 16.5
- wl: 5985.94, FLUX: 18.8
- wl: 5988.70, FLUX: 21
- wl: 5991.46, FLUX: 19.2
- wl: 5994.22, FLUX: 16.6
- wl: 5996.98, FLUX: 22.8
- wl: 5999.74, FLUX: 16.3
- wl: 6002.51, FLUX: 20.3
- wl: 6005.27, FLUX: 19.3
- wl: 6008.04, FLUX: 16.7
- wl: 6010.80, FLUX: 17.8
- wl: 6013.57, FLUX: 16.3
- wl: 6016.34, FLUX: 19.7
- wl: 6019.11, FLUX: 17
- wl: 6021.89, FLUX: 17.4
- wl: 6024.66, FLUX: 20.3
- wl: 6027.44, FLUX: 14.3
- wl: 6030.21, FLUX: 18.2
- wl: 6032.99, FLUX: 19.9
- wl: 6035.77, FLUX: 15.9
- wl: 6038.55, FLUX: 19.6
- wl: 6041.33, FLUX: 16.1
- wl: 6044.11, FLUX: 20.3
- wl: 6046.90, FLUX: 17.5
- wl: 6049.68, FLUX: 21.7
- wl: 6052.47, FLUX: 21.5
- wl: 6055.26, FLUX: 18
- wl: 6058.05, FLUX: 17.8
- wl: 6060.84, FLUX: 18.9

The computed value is -3.1 A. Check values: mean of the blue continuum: 16.9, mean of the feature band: 18.7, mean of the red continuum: 17.6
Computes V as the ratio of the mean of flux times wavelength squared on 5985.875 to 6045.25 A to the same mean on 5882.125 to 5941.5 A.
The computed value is 1.1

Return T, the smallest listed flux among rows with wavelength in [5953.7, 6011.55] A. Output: 15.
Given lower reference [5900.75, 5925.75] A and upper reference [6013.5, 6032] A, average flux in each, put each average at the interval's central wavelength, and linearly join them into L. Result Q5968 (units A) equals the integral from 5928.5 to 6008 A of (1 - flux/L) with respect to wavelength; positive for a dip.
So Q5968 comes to -1.9 A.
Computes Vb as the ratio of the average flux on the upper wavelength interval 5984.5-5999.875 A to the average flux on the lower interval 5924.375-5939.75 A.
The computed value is 1.11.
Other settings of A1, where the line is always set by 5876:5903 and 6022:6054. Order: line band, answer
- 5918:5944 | 0.1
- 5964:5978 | 0.8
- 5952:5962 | 0.2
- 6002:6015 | 0.2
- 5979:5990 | -1.0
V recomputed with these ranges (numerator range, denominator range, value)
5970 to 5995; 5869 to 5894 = 1.08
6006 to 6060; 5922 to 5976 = 1.10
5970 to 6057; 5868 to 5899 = 1.11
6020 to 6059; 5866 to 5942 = 1.12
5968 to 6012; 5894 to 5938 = 1.10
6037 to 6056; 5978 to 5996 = 1.03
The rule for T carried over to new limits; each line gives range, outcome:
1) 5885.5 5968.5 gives 13.9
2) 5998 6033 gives 14.3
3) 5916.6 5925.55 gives 15.4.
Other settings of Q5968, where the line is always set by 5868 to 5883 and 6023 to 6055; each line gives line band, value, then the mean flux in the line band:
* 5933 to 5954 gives 0.9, 17.3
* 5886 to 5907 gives 1.8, 16.3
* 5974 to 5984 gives -0.4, 18.9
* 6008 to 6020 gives 0.6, 17.6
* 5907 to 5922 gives -0.4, 18.4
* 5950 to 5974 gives 1.8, 16.8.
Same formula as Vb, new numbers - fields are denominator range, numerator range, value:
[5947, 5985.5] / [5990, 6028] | 1.04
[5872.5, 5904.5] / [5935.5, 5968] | 1.01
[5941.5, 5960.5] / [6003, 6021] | 1.02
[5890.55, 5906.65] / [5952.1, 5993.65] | 1.12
